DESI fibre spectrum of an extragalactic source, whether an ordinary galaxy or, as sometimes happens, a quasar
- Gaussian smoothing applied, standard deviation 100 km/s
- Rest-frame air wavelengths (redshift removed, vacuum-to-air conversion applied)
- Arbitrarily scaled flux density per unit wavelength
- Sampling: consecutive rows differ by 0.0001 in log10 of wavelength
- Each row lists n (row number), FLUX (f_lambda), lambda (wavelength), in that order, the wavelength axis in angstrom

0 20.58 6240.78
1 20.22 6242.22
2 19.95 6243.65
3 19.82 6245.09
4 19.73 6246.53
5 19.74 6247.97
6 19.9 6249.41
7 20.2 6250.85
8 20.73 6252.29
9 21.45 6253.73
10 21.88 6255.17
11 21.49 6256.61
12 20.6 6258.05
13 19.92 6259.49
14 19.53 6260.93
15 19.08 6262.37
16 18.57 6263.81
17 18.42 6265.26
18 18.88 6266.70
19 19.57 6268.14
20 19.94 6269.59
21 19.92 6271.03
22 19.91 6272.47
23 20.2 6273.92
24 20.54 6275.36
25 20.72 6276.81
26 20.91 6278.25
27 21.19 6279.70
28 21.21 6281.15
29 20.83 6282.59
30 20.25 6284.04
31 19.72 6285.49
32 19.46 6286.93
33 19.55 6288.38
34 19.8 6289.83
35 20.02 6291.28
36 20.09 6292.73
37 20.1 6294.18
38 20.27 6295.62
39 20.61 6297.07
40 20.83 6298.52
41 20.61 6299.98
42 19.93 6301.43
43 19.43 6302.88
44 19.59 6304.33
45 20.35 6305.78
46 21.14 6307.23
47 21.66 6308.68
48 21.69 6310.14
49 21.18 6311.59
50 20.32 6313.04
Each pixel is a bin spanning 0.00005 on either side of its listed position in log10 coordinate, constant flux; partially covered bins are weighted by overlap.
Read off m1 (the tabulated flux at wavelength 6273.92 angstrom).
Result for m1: 20.2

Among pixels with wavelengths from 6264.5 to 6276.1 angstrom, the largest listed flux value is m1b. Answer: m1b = 20.54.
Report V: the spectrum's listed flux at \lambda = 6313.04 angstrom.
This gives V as 20.32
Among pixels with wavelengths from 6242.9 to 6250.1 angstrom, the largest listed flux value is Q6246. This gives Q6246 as 19.95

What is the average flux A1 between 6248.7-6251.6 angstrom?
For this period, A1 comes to 20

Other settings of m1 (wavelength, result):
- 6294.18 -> 20.1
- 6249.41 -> 19.9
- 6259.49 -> 19.92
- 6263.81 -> 18.57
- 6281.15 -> 21.21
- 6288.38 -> 19.55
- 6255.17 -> 21.88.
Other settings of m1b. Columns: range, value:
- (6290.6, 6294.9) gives 20.1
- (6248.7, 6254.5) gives 21.45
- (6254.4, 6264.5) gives 21.88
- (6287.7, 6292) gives 20.02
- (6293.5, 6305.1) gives 20.83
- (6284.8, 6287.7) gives 19.72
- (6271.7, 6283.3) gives 21.21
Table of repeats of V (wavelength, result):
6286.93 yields 19.46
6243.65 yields 19.95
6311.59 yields 21.18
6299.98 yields 20.61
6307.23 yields 21.14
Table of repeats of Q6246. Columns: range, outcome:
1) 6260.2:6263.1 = 19.53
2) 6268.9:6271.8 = 19.94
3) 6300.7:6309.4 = 21.66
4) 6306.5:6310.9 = 21.69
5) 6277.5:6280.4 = 21.19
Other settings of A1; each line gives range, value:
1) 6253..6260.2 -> 21.1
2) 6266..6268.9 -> 19.2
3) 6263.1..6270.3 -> 19.1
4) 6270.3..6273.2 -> 19.9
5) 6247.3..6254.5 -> 20.4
